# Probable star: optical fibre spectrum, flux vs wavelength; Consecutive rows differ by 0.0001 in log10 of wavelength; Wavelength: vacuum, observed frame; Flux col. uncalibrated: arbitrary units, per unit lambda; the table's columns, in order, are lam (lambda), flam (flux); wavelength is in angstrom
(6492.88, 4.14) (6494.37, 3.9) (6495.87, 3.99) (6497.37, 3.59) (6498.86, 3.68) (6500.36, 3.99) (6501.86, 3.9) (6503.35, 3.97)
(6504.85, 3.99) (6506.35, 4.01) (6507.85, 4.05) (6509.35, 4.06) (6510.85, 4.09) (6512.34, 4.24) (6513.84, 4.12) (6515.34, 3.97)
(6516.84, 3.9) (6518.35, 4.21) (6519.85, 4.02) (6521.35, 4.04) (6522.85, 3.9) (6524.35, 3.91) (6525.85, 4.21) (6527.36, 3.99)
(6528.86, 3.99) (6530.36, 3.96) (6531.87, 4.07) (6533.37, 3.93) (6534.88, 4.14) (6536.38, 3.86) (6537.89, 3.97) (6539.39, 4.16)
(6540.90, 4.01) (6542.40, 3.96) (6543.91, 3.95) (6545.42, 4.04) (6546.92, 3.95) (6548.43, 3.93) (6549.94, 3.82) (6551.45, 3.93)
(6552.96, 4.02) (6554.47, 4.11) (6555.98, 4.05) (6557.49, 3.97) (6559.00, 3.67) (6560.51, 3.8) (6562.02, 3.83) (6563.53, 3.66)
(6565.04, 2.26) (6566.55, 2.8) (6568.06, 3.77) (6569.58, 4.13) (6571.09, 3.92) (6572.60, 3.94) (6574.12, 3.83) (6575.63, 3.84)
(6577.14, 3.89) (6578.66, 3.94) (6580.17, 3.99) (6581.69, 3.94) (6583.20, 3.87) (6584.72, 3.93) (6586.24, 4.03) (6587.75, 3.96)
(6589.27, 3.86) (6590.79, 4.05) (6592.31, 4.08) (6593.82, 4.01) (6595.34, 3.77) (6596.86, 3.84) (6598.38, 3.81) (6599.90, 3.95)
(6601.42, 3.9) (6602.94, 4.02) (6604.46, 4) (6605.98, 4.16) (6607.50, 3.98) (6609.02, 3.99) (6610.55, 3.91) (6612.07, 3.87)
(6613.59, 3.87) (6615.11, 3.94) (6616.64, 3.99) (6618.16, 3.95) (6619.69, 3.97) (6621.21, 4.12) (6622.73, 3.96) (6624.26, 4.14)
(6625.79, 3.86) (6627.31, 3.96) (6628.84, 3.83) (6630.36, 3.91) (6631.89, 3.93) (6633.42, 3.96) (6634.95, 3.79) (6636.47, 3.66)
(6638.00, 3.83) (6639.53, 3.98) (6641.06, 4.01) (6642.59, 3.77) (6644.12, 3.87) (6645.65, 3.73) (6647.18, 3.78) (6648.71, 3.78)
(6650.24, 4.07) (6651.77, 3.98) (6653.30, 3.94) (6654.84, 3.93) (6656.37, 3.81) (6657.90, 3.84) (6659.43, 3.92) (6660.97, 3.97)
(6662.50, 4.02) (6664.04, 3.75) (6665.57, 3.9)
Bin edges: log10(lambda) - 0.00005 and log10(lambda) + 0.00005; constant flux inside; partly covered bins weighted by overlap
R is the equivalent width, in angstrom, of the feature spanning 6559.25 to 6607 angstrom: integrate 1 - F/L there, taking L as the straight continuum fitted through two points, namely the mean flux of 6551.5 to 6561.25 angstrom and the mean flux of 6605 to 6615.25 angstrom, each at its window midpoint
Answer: 1.43 angstrom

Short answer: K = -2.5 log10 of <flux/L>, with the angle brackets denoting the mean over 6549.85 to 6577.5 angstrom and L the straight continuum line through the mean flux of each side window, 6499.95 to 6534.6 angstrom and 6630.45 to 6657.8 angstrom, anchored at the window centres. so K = 0.06 mag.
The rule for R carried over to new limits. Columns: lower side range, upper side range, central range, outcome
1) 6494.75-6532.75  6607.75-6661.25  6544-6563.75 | 0.25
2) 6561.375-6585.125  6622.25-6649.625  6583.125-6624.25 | -1.80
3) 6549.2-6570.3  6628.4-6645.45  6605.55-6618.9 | -0.51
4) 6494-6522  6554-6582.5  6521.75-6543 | -0.62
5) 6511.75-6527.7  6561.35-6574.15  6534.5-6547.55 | -0.60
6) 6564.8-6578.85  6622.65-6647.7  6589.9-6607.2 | -0.94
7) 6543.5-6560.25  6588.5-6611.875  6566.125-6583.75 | 0.48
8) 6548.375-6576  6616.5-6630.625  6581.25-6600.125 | -0.39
